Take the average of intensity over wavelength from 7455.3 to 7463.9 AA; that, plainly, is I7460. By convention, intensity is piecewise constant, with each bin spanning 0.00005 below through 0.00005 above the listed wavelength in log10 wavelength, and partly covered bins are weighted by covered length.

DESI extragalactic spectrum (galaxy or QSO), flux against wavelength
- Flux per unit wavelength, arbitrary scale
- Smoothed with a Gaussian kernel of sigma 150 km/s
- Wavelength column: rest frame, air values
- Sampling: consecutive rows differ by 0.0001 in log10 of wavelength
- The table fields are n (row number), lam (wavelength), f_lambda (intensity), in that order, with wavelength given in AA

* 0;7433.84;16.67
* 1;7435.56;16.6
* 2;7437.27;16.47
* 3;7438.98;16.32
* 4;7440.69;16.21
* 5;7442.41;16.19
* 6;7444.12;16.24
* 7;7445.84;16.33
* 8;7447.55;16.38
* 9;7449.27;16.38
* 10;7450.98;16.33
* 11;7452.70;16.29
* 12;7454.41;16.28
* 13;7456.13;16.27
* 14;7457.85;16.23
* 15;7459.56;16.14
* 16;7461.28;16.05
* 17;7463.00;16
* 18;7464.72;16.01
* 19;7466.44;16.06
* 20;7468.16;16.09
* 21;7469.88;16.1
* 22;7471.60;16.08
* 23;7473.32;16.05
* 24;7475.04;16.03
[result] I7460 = 16.1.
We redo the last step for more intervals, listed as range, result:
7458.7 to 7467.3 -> 16.1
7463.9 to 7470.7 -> 16.1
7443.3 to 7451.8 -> 16.3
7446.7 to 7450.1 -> 16.4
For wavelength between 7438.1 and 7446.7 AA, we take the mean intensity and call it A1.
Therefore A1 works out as 16.3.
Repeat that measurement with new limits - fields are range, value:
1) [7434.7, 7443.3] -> 16.4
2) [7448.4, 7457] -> 16.3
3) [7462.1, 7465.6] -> 16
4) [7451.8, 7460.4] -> 16.2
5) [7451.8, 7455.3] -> 16.3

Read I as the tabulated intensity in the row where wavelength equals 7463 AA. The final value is 16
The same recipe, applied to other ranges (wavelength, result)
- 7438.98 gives 16.32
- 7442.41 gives 16.19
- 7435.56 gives 16.6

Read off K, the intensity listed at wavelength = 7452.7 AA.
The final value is 16.29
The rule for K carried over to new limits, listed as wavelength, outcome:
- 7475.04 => 16.03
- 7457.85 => 16.23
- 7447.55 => 16.38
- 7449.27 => 16.38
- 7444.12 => 16.24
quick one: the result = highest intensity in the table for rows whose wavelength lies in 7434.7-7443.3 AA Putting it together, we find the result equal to 16.6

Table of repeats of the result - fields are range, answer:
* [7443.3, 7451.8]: 16.38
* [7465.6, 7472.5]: 16.1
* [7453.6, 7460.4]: 16.28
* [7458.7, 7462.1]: 16.14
